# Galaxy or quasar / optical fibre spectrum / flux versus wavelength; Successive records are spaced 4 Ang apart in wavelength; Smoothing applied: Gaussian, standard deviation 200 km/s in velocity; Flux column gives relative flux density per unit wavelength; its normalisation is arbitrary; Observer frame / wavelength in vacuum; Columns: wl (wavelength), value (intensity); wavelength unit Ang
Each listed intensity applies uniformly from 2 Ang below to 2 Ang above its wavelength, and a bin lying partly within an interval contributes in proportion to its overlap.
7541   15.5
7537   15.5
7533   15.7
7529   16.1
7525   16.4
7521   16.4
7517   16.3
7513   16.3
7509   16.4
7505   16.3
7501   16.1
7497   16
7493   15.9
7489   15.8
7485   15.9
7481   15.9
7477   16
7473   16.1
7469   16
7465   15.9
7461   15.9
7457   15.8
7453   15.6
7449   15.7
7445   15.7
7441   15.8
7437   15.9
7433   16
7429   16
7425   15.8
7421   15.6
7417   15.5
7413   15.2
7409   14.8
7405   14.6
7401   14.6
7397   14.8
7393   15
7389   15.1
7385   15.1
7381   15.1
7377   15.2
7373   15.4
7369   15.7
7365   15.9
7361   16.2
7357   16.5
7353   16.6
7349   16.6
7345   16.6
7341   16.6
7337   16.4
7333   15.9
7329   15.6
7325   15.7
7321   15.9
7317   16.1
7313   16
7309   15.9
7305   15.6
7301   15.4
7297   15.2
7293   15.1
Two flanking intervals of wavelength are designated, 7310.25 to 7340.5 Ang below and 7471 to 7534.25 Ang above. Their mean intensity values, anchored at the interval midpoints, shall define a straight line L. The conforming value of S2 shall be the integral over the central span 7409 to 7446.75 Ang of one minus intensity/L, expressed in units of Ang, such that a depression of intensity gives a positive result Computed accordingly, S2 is 0.9 Ang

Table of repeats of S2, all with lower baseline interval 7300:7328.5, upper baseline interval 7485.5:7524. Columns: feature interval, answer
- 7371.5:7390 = 0.87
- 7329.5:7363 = -1.11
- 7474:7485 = 0.11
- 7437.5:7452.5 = 0.29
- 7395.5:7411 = 1.24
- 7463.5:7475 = 0.07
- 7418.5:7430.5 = 0.17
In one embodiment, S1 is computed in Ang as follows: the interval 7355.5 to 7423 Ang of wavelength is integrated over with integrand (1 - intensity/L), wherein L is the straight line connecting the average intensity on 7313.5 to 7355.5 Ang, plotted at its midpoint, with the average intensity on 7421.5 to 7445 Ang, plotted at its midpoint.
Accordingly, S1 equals 3.0 Ang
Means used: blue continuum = 16.2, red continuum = 15.9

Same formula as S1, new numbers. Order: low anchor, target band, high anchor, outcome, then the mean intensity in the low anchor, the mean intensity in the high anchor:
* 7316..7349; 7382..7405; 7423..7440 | 1.6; 16.1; 15.9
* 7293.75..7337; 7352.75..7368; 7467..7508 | -0.4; 15.7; 16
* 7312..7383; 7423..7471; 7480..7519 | 0.7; 16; 16.1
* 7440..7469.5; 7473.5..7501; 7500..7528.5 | 0.2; 15.8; 16.3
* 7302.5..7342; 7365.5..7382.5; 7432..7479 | 0.5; 15.9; 15.9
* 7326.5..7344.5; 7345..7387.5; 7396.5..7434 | -0.1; 16.2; 15.3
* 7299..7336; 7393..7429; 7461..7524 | 1.8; 15.8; 16.1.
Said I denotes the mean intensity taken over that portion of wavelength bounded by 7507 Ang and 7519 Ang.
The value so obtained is 16.3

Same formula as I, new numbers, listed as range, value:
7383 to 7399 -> 15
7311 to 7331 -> 15.9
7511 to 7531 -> 16.3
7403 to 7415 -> 14.9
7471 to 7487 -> 16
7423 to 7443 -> 15.9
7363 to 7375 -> 15.7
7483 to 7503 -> 15.9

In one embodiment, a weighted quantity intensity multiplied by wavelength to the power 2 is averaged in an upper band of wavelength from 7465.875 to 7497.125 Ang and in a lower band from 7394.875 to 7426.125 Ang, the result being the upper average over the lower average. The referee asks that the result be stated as 1.08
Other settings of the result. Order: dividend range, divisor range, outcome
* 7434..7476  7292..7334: 1.05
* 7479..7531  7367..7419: 1.10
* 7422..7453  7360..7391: 1.04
